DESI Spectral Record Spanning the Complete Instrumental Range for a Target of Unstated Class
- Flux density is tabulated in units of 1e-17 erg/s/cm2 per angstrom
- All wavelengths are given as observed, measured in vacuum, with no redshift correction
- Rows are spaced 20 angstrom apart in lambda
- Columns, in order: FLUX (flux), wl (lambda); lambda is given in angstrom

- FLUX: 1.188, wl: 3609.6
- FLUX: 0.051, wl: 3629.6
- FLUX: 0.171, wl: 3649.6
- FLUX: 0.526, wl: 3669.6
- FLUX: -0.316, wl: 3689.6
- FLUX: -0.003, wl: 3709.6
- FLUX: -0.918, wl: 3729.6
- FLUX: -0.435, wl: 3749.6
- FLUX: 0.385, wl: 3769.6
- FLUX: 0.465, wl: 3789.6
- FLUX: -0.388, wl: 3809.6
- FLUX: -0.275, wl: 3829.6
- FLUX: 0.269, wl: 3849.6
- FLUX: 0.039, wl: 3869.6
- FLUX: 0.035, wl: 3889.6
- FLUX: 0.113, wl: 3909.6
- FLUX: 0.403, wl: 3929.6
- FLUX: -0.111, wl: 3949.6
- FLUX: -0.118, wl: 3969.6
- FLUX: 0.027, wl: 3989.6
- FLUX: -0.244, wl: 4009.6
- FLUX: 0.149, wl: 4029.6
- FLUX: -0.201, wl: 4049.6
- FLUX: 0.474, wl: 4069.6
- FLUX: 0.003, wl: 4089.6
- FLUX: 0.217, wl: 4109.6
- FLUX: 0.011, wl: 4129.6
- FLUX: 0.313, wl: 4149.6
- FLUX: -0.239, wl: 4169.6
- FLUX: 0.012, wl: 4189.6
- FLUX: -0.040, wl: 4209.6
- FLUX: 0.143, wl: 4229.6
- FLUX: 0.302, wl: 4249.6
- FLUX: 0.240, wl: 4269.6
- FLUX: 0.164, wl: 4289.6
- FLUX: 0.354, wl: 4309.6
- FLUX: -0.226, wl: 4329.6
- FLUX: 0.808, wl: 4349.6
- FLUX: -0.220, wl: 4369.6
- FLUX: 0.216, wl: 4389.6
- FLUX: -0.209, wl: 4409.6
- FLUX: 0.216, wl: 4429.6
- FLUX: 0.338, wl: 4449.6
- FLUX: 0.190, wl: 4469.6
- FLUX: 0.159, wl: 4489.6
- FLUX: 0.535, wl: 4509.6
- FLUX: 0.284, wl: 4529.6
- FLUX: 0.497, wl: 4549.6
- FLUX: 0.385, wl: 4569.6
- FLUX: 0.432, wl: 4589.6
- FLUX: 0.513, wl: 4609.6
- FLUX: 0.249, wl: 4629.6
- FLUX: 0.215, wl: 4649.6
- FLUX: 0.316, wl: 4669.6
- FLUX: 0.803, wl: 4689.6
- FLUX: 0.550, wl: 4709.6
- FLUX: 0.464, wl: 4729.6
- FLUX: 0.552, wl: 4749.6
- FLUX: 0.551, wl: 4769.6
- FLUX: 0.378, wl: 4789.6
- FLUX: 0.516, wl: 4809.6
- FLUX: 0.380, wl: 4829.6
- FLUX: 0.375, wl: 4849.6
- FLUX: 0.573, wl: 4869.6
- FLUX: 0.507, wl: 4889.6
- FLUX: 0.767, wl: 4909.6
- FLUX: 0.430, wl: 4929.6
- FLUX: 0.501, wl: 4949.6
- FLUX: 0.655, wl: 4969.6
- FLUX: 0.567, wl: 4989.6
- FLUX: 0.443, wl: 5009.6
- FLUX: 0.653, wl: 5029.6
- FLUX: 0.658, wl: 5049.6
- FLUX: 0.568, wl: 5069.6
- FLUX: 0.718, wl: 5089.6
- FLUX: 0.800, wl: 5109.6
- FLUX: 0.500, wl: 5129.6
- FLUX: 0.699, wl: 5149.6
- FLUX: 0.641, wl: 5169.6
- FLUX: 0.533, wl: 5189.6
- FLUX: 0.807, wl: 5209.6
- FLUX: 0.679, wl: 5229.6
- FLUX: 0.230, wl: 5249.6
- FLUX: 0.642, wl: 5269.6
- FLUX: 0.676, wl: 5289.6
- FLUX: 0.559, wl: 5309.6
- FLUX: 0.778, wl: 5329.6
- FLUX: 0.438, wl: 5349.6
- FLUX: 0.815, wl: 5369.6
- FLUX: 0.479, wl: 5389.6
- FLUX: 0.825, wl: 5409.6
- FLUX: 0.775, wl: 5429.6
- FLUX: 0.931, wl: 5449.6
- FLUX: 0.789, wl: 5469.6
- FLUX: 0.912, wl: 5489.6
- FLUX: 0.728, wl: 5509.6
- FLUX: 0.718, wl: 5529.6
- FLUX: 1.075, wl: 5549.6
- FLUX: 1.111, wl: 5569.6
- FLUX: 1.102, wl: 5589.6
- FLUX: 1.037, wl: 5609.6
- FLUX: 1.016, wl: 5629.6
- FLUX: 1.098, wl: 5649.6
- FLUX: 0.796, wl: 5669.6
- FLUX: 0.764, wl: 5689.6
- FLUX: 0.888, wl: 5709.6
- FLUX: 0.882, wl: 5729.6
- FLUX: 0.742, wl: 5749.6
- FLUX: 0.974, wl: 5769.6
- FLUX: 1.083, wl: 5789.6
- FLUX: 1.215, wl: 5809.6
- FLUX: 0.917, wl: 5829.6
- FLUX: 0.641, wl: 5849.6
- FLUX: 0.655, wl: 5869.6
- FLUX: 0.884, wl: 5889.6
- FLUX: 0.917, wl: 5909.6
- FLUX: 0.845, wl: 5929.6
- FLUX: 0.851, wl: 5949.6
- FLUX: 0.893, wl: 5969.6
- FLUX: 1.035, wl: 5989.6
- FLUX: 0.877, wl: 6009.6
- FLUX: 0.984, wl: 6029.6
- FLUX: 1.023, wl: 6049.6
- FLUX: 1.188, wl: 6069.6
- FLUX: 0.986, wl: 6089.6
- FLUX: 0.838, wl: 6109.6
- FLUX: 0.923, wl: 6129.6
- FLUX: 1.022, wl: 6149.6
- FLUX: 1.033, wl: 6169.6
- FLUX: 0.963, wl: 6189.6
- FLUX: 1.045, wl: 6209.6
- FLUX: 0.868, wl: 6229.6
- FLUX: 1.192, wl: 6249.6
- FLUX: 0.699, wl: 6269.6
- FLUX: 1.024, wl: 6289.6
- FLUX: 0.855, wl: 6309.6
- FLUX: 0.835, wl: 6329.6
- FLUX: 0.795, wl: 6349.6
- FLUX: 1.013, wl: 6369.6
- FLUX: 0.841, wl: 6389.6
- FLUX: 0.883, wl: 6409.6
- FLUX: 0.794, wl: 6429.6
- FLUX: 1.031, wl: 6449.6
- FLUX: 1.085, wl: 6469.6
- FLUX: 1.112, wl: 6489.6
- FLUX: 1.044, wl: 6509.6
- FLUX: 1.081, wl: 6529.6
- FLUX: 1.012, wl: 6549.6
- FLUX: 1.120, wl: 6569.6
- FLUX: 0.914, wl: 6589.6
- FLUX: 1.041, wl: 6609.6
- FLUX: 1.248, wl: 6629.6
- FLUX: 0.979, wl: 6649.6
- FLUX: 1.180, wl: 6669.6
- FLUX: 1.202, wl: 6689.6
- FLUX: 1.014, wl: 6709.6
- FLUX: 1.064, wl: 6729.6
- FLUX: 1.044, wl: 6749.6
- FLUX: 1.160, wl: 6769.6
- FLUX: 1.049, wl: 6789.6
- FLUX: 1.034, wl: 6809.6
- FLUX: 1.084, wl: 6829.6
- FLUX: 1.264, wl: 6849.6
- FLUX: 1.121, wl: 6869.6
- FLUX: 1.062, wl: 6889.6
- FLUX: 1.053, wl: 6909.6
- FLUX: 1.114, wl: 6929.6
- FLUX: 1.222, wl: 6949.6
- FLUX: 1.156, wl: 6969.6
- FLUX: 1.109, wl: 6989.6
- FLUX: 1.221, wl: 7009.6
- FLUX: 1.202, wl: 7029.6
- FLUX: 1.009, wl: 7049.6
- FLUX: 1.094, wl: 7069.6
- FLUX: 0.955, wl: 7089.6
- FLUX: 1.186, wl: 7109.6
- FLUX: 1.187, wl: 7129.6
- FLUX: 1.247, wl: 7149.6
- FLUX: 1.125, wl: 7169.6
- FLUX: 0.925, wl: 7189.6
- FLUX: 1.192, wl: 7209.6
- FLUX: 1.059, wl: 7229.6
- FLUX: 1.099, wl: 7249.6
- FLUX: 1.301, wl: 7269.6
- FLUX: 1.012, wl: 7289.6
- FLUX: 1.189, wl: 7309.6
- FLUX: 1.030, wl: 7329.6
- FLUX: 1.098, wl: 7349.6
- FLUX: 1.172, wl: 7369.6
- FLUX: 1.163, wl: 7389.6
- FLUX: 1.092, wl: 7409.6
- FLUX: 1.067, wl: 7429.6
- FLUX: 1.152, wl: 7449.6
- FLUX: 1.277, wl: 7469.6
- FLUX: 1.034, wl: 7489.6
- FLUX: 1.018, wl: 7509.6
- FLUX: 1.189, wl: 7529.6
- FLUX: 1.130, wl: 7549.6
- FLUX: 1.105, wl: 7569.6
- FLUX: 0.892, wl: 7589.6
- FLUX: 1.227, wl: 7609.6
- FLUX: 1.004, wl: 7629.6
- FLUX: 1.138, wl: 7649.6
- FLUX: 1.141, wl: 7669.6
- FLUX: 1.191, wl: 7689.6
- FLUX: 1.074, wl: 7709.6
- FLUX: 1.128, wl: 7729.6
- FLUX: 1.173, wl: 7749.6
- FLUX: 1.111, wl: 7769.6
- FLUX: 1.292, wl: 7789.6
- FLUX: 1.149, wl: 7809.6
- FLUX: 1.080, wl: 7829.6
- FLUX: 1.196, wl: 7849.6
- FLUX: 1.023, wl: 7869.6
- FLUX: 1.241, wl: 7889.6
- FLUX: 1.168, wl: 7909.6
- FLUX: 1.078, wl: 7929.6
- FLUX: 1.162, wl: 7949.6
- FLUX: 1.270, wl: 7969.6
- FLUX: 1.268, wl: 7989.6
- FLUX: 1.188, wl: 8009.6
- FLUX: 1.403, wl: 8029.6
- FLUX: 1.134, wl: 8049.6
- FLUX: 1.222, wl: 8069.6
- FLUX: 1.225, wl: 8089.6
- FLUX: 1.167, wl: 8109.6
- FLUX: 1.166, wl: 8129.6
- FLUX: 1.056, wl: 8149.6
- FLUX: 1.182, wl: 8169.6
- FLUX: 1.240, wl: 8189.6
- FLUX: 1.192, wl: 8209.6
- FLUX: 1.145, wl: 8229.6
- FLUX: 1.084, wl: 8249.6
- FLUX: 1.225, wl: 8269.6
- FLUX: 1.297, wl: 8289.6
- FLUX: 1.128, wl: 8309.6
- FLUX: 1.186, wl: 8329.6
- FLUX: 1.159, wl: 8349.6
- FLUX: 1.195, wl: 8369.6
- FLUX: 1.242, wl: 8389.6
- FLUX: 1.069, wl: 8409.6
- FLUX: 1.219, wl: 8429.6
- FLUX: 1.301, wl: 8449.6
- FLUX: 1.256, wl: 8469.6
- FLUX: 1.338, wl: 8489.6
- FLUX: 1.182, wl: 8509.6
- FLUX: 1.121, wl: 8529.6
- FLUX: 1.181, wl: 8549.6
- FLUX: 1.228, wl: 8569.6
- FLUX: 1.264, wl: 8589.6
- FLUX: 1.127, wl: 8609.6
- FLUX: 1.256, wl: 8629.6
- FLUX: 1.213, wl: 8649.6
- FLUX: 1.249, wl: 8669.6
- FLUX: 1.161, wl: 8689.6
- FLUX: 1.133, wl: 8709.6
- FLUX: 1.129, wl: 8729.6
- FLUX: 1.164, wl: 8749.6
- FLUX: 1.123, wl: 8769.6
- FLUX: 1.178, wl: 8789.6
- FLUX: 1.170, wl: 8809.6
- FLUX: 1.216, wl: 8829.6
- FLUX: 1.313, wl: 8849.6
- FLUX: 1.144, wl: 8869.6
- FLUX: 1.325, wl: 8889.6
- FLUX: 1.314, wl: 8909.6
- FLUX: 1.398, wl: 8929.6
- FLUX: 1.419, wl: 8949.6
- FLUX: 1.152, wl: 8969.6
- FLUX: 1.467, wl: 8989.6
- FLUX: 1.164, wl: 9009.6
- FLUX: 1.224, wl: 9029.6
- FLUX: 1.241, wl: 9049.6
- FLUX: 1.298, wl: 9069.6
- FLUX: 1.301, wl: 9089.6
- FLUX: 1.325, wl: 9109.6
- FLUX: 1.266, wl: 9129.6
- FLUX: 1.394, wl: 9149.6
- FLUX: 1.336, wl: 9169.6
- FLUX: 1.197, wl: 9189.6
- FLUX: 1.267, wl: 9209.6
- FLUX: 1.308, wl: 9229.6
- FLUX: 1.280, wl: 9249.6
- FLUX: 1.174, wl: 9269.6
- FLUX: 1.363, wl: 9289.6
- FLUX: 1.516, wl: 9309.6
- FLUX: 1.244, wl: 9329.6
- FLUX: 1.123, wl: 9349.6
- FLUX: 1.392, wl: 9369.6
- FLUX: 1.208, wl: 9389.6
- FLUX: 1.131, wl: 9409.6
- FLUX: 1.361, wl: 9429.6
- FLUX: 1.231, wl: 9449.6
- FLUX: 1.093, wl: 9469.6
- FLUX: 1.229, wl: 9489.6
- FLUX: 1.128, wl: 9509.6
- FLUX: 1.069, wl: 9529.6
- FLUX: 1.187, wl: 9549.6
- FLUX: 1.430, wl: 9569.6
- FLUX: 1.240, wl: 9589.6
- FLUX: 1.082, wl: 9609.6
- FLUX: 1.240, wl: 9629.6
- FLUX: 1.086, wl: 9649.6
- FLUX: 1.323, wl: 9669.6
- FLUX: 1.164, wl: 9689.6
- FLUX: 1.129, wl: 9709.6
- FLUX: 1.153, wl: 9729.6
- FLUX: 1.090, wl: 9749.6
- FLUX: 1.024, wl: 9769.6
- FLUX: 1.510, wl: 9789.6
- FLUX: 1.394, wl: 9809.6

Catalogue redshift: 0.219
